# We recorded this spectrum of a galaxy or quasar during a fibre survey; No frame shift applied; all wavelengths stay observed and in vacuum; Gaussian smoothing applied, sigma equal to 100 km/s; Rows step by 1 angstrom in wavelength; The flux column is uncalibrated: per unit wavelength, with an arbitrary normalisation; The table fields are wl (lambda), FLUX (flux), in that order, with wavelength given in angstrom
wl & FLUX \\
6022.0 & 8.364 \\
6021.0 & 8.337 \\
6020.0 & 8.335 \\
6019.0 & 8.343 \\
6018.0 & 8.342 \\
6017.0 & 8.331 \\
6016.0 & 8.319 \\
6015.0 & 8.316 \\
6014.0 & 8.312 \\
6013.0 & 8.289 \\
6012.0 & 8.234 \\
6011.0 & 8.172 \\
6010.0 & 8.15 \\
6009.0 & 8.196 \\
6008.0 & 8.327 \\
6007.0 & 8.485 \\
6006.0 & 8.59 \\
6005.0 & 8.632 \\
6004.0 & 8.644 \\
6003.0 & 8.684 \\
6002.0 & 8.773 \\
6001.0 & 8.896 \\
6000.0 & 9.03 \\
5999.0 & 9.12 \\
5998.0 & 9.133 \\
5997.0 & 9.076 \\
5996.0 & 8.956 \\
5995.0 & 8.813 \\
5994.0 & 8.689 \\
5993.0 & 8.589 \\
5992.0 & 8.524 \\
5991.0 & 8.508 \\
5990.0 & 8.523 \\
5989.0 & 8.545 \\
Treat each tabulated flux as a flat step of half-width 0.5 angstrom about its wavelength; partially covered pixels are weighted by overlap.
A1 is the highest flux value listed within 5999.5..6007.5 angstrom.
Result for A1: 9.03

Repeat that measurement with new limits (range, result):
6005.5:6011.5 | 8.59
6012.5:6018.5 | 8.342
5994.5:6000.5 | 9.133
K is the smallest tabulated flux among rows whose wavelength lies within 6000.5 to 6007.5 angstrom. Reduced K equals 8.485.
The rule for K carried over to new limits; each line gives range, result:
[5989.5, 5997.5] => 8.508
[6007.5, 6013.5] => 8.15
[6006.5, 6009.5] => 8.196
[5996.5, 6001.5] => 8.896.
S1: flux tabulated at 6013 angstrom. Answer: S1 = 8.289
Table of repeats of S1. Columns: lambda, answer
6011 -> 8.172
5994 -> 8.689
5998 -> 9.133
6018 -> 8.342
